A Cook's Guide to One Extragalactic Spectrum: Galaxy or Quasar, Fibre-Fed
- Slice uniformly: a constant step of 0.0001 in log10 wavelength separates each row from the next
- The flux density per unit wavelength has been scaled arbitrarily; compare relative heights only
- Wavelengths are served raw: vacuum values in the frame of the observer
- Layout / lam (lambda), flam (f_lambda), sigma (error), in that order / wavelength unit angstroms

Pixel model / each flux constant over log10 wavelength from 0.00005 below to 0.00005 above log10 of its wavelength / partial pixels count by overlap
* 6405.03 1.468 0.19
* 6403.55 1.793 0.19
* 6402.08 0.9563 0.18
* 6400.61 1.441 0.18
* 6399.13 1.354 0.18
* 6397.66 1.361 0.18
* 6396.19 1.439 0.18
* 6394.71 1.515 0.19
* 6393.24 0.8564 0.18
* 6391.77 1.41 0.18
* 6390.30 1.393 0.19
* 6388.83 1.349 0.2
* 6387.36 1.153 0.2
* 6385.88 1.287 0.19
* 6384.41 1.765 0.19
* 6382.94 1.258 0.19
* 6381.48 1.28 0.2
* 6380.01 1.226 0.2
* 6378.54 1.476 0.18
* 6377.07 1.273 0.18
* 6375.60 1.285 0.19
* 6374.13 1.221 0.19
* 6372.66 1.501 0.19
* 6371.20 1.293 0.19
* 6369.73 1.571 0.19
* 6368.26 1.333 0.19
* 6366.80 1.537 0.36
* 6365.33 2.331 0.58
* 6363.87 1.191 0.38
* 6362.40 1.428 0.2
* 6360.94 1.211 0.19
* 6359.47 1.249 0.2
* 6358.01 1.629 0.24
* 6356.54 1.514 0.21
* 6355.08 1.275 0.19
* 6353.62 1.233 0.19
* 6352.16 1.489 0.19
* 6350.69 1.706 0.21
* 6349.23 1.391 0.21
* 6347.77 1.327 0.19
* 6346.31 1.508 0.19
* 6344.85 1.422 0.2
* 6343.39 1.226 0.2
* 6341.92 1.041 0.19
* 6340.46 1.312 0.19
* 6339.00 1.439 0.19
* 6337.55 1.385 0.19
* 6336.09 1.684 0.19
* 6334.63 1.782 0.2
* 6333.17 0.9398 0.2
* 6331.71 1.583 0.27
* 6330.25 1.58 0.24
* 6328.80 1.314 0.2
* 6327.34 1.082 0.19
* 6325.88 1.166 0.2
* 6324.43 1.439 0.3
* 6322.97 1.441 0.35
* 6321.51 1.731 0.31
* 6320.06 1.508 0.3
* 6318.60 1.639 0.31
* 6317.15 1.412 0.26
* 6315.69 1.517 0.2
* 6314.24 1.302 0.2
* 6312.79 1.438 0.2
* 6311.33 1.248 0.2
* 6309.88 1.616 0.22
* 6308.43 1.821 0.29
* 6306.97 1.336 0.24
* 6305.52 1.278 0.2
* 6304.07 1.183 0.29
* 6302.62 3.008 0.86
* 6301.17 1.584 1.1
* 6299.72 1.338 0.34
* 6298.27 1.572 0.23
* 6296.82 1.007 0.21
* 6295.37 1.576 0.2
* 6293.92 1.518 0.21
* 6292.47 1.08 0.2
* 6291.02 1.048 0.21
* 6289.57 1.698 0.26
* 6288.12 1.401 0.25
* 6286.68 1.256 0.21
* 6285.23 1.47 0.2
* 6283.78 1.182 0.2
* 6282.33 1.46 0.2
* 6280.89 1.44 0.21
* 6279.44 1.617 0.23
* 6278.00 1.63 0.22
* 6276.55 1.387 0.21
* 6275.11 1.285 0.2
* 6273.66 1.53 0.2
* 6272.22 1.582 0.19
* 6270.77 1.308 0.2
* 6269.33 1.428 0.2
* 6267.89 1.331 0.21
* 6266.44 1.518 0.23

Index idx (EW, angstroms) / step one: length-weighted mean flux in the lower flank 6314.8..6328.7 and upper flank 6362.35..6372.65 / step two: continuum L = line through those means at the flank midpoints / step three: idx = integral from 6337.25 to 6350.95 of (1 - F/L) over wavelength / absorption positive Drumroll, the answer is 1.07 angstroms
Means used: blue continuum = 1.43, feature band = 1.36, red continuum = 1.53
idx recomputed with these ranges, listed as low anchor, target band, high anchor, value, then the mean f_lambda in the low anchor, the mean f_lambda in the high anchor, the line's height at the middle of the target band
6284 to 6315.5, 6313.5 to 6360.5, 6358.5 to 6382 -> 0.59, 1.46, 1.4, 1.43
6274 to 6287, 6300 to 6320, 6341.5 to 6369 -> -1.92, 1.42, 1.43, 1.42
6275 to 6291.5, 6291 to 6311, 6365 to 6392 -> -1.34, 1.42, 1.4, 1.41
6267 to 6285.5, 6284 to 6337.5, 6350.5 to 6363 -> -1.40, 1.43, 1.4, 1.42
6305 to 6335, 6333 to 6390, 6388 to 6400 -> -1.01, 1.43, 1.33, 1.38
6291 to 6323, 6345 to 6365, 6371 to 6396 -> -0.34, 1.5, 1.33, 1.39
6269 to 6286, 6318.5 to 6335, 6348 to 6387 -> 0.12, 1.44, 1.42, 1.43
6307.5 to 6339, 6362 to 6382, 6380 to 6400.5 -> -0.79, 1.46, 1.34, 1.37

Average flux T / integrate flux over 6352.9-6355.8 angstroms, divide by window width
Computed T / 1.26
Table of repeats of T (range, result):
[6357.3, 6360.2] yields 1.44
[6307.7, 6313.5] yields 1.53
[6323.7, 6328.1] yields 1.23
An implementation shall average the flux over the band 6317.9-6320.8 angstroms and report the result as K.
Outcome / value 1.57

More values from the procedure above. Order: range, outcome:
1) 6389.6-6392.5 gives 1.4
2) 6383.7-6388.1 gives 1.4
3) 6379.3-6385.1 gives 1.38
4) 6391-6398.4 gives 1.32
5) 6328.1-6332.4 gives 1.49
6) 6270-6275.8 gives 1.43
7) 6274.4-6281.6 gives 1.47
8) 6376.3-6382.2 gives 1.31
